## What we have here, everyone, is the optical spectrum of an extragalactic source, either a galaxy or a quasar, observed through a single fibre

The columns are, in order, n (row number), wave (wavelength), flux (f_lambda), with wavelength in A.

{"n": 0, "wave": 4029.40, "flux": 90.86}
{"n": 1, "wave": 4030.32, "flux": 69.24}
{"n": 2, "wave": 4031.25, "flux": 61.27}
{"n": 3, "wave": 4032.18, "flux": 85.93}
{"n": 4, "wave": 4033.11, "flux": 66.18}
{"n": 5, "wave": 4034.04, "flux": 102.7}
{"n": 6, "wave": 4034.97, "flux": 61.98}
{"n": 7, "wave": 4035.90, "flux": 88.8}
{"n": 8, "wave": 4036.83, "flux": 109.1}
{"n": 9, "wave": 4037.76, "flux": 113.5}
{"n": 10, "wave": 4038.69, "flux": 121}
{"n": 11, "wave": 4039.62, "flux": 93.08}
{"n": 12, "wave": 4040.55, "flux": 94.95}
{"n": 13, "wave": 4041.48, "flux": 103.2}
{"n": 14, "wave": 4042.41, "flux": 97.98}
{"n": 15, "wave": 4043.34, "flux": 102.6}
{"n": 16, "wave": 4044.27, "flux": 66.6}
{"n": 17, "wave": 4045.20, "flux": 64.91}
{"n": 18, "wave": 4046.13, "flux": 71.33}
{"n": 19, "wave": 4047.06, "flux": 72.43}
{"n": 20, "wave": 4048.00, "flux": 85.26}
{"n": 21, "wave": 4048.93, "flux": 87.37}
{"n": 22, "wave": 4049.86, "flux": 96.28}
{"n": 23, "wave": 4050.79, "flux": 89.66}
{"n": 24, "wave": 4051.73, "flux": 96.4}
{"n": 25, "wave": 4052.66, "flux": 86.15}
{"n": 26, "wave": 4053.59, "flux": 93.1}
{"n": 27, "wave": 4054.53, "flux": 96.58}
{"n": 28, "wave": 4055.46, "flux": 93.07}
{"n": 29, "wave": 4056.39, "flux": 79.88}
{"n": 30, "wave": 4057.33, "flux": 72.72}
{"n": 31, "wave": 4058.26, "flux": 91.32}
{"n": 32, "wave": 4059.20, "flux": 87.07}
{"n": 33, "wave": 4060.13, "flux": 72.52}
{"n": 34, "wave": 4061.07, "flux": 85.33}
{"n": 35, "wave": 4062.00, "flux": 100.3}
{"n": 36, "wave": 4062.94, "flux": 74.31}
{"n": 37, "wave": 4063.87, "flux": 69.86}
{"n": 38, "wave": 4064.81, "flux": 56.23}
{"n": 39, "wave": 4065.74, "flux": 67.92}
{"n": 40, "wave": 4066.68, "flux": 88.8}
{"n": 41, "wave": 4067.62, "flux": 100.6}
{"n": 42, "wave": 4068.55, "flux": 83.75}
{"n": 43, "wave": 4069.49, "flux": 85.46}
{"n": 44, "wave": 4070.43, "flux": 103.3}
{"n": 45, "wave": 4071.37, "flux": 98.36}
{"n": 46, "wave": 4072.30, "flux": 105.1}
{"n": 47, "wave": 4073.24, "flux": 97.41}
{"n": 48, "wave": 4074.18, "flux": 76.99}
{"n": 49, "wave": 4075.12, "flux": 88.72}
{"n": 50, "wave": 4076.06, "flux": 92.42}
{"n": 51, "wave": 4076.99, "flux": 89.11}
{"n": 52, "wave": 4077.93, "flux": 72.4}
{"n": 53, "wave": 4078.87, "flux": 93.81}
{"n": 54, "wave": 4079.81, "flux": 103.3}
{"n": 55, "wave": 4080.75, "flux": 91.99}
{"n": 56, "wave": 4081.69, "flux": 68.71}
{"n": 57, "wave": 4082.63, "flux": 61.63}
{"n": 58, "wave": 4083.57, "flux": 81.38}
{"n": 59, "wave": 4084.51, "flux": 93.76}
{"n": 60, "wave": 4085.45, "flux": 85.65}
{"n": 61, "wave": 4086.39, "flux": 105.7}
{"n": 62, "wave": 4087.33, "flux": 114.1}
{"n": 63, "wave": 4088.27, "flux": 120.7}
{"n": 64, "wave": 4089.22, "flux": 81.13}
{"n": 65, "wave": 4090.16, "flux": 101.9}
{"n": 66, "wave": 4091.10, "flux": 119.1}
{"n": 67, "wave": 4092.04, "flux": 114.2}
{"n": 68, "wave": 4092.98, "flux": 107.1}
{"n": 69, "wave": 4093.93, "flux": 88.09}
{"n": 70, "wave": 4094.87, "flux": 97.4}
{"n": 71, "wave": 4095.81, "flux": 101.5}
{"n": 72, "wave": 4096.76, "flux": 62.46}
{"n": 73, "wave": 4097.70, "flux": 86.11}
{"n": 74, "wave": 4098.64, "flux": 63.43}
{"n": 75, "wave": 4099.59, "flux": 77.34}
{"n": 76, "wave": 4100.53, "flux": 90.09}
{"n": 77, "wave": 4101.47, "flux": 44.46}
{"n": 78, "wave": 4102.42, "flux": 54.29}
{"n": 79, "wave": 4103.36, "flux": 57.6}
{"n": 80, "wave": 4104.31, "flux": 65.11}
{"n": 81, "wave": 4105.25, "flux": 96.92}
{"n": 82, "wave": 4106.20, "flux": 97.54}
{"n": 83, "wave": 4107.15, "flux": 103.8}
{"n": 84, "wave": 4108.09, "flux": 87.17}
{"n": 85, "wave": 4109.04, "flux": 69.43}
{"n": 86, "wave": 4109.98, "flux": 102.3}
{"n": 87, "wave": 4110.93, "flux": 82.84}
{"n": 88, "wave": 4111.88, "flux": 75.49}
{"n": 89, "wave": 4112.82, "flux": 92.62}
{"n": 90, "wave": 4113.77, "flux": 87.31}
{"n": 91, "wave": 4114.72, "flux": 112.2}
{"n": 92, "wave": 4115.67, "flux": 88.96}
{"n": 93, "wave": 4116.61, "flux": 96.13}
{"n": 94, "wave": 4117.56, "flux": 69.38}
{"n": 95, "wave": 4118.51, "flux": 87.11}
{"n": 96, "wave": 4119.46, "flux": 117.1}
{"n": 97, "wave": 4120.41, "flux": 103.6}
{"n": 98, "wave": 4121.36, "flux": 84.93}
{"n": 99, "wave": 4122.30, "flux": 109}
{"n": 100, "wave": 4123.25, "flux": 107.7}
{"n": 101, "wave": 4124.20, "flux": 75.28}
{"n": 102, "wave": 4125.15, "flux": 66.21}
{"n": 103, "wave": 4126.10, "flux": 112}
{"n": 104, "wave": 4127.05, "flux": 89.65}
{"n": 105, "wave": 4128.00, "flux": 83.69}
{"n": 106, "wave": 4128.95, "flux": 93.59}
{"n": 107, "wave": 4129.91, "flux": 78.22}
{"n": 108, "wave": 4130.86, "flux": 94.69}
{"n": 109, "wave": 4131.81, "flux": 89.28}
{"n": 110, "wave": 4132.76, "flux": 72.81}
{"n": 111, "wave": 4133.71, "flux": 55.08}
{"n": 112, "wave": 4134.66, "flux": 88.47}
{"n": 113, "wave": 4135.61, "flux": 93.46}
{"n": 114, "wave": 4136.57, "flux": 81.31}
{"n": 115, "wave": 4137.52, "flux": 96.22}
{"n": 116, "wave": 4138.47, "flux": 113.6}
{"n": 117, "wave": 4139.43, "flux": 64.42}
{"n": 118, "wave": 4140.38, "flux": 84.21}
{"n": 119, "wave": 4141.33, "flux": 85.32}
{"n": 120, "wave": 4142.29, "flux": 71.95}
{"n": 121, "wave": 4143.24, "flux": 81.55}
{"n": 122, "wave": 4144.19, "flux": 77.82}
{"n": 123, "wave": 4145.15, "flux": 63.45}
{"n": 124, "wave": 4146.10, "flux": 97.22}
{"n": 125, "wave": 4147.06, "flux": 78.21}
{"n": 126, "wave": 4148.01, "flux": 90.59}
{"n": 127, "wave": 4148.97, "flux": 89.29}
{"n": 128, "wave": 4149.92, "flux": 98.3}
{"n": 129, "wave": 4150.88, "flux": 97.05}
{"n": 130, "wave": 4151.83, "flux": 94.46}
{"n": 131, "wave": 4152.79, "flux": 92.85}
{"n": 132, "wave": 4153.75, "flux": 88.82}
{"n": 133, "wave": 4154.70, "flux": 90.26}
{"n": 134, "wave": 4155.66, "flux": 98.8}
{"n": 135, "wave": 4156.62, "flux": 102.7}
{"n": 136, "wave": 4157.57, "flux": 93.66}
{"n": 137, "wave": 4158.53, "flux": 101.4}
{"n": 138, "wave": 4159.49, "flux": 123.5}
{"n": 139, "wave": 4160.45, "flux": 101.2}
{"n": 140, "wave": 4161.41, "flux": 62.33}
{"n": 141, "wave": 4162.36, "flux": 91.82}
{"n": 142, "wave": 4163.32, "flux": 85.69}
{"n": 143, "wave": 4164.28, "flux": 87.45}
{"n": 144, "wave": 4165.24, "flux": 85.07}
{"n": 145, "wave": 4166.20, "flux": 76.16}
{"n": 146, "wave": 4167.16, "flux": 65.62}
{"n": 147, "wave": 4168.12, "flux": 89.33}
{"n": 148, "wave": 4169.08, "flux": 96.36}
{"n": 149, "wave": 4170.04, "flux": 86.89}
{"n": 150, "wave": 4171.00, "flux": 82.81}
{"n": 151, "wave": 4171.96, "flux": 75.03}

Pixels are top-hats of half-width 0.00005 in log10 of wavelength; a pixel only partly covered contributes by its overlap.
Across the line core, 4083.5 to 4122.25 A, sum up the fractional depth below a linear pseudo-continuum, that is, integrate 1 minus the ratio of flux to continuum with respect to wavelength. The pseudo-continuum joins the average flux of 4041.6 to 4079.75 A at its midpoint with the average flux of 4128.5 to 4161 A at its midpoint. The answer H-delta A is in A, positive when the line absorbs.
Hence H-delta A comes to -1.0 A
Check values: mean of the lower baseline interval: 86.2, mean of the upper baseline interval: 88.9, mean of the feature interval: 89.7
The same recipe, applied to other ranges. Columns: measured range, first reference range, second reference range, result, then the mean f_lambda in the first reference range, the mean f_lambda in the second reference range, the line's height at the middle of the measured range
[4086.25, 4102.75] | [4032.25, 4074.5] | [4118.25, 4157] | -0.4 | 87.8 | 88.8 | 88.3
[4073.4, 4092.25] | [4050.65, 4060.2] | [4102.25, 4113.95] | -1.6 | 87.6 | 83.1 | 85.3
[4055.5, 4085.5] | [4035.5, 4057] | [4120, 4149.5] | 1.6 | 91.3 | 86.2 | 89.9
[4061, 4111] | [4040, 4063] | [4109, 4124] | 1.6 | 86.7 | 93.3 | 90.2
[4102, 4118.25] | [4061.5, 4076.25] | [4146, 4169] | 0.7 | 86.7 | 90.9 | 88.7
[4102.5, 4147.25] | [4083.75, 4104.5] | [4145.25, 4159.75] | 2.3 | 88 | 94.6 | 91.4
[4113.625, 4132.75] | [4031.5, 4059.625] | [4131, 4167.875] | -0.9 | 88.8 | 87.2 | 87.6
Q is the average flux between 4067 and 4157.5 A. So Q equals 88.7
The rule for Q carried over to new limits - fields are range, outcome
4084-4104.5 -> 88.1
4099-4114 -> 80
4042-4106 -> 86.3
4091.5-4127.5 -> 87.5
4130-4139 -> 86.7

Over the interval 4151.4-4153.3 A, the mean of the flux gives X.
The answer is 93.2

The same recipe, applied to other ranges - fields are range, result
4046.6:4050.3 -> 85.2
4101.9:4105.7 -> 68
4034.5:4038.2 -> 93.2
